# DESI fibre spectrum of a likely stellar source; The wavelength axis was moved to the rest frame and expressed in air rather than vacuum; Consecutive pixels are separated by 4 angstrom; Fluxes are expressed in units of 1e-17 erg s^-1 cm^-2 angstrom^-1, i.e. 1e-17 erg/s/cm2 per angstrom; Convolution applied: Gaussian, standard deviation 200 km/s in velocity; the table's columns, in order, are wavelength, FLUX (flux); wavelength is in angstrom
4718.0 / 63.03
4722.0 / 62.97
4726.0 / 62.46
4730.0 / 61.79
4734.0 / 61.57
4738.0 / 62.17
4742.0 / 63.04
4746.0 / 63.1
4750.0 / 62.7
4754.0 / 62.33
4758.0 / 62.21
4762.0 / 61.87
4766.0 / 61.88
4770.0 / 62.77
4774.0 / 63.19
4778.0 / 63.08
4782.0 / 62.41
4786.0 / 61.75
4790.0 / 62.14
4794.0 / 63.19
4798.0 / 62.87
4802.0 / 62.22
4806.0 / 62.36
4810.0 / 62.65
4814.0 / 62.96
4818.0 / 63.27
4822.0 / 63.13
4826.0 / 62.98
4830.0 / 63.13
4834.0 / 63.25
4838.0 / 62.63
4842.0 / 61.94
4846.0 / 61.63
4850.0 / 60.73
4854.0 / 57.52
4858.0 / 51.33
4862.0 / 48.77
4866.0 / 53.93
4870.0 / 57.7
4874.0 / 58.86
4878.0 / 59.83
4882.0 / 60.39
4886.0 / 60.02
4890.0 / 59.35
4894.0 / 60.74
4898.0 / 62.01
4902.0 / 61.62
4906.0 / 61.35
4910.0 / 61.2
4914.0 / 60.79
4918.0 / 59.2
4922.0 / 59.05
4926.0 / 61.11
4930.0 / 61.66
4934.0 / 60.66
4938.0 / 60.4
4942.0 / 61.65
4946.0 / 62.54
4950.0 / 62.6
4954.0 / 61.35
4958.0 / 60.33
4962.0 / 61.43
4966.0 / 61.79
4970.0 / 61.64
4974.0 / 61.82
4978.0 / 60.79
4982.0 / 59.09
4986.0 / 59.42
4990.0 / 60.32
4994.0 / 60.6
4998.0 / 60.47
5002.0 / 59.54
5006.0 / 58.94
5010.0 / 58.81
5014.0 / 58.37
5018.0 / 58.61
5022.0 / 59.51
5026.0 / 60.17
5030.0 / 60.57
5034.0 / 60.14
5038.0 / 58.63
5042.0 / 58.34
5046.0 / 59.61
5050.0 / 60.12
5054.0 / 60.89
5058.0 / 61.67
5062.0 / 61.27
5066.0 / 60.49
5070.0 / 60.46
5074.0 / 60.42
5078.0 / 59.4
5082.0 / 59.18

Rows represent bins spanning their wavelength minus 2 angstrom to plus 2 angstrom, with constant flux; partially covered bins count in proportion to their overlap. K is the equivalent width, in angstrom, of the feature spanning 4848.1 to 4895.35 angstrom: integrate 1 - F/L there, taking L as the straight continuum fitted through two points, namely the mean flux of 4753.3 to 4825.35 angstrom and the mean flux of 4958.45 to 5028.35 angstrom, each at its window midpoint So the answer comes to 3.2 angstrom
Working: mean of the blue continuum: 62.6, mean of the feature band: 57.4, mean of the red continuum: 60.1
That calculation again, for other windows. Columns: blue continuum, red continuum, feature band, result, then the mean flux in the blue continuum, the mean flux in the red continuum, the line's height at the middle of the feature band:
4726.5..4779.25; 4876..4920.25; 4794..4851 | -1.0 angstrom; 62.4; 60.6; 61.5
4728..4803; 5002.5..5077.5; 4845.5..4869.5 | 2.4 angstrom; 62.4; 59.8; 61.6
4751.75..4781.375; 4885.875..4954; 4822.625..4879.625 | 2.5 angstrom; 62.5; 61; 61.6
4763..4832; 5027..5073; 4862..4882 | 1.6 angstrom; 62.7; 60.2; 62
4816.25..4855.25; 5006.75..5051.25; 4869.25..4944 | 0.8 angstrom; 62.1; 59.3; 61.1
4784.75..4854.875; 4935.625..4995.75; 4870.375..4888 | 0.6 angstrom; 62.3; 61.1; 61.8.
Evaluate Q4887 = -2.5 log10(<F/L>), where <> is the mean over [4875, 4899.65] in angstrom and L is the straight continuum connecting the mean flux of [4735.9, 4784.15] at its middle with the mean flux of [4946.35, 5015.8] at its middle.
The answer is 0.02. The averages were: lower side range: 62.6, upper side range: 60.5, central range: 60.3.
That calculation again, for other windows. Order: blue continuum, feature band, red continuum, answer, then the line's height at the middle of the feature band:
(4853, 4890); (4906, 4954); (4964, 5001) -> -0.04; 58.7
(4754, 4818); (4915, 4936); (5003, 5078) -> 0.01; 61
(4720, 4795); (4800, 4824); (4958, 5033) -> -0.01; 61.9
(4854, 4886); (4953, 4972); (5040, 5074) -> -0.06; 58.3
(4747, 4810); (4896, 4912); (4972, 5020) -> -0.01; 60.9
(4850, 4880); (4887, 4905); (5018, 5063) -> -0.08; 56.5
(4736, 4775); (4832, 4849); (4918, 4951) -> -0.01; 61.8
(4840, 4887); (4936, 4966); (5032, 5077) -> -0.05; 58.8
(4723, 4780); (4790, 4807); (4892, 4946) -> -0.01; 62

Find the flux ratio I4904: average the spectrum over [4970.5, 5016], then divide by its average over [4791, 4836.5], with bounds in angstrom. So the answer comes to 0.95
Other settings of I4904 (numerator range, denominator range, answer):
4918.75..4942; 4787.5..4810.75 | 0.97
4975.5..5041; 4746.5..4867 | 0.97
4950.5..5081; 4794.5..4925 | 1.00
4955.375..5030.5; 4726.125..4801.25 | 0.96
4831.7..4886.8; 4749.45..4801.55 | 0.94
